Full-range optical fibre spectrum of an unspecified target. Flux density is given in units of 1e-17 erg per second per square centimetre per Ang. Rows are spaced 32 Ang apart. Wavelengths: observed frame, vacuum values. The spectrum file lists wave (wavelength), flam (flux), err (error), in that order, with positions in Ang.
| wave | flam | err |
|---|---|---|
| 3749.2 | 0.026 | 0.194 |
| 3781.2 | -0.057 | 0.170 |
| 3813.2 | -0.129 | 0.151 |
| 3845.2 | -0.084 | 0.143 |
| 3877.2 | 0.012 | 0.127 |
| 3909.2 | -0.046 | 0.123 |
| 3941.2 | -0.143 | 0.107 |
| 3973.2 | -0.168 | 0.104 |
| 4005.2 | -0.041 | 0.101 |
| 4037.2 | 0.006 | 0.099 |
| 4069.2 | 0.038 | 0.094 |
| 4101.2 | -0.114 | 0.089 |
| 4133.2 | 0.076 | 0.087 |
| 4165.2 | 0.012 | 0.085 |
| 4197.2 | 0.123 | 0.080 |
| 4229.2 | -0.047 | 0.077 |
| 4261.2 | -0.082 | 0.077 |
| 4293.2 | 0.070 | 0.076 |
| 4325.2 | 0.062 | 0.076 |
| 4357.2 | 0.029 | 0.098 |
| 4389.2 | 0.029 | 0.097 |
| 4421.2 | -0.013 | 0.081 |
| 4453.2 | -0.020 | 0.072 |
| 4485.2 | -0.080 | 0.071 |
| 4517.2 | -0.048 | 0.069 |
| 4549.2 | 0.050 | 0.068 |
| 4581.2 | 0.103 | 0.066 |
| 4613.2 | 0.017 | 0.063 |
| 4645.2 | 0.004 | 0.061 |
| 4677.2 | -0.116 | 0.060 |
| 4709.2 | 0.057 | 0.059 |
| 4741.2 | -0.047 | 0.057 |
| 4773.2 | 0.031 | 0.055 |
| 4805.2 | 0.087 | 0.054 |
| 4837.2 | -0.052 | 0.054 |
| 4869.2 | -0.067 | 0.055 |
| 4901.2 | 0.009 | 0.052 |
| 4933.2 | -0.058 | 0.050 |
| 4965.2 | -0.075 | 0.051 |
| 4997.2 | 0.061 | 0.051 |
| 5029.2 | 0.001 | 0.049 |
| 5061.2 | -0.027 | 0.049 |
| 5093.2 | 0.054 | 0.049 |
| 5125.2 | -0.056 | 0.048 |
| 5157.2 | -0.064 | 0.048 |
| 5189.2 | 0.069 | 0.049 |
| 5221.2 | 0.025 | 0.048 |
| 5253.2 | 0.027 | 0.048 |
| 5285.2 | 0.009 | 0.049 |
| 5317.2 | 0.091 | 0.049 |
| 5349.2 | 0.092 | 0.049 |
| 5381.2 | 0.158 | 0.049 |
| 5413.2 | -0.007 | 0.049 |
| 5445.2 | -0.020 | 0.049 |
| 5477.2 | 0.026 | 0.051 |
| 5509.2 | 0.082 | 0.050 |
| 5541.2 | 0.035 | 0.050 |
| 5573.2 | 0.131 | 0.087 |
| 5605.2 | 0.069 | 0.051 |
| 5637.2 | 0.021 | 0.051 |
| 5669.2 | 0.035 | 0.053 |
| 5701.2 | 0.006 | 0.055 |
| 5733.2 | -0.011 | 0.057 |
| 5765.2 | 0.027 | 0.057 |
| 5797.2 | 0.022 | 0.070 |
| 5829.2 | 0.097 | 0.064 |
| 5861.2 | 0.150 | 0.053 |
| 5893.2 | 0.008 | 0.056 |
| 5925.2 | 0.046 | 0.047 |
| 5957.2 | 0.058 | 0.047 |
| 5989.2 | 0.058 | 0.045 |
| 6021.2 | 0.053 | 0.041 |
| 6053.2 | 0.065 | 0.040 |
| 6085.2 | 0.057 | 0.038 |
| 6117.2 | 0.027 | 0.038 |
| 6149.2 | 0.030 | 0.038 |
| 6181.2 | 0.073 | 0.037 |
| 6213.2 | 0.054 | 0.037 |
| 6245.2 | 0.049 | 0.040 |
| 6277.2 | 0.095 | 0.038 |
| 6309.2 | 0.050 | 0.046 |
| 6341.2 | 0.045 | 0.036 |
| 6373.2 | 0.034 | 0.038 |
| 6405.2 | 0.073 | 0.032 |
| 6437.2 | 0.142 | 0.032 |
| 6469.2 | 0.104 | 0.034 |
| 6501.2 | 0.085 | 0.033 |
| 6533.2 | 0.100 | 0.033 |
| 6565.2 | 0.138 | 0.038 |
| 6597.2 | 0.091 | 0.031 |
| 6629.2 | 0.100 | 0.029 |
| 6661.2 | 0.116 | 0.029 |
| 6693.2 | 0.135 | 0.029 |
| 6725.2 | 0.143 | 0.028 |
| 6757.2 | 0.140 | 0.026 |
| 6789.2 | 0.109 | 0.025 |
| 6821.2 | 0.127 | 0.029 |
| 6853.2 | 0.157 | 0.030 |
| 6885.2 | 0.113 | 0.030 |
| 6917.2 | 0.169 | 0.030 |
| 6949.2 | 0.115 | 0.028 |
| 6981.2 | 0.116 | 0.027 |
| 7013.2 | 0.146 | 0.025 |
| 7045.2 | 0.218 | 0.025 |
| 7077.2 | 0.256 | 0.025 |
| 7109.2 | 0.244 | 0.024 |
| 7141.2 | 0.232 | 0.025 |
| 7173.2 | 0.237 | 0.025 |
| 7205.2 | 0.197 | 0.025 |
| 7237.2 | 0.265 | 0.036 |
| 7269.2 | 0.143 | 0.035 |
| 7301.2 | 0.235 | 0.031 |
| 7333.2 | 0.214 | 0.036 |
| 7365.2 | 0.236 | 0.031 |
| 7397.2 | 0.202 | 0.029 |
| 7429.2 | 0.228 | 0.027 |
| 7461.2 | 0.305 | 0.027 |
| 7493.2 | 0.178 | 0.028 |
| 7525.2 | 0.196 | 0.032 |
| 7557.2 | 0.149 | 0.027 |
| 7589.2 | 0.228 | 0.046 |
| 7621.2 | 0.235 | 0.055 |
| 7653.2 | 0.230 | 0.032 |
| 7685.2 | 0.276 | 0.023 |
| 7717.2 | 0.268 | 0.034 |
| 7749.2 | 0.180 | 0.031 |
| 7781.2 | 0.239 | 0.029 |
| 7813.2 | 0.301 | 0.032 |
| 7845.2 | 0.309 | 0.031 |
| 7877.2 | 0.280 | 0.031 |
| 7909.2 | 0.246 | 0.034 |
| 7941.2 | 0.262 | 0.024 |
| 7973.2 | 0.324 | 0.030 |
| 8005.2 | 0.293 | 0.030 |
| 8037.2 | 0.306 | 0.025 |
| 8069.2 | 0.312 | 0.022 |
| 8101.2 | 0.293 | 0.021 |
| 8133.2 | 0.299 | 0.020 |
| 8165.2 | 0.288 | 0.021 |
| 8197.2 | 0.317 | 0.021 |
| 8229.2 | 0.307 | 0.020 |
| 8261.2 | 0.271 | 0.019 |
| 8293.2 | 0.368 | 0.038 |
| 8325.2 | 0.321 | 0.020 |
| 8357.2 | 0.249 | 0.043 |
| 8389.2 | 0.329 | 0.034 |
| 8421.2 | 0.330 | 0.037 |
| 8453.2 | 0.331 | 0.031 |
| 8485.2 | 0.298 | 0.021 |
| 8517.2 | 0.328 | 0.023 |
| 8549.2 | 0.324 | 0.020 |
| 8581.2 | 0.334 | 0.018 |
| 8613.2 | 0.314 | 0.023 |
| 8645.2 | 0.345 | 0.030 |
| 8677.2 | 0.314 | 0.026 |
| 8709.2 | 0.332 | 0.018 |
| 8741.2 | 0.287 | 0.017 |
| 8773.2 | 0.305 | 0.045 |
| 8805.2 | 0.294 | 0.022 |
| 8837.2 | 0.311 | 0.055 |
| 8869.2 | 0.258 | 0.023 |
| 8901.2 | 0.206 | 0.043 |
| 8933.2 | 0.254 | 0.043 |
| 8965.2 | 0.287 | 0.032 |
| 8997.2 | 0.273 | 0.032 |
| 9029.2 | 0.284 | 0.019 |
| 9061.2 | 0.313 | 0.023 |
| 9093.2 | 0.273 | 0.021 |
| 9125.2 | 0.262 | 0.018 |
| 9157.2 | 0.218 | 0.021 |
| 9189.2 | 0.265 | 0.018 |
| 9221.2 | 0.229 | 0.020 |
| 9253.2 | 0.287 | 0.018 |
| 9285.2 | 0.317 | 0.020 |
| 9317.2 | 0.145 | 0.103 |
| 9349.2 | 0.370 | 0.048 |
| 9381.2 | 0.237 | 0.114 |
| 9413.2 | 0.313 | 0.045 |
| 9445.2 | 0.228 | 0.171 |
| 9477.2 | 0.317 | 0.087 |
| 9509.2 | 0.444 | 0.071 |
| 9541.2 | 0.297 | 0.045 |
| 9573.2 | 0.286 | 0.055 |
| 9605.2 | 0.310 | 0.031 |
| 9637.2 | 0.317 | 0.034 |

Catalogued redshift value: 0.77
